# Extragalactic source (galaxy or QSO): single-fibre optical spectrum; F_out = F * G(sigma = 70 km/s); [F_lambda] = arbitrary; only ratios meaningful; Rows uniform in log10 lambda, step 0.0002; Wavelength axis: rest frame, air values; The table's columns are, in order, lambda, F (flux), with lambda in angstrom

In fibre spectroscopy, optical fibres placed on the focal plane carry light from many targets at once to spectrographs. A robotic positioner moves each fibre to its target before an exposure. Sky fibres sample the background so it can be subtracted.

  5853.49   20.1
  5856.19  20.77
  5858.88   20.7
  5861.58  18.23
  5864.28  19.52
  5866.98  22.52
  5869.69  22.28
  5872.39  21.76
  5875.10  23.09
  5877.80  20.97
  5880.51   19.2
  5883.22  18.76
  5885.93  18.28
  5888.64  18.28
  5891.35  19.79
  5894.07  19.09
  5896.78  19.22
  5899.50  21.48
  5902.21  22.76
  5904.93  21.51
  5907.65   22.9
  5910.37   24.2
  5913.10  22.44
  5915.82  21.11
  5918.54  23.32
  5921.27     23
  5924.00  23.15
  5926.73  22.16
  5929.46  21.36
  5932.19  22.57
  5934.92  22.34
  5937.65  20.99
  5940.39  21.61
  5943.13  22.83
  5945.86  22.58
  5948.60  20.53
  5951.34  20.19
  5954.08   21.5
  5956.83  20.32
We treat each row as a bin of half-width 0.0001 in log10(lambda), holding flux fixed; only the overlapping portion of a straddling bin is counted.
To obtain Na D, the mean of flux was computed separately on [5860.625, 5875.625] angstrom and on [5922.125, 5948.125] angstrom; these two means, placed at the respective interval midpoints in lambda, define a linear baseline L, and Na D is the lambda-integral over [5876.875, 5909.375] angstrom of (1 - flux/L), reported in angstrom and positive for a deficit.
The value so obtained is 2.0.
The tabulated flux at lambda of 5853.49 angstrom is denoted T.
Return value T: 20.1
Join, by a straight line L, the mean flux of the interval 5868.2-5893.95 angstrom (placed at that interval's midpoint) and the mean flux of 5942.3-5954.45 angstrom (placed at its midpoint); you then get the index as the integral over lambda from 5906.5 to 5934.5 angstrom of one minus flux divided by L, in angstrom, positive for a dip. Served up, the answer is -2.21 angstrom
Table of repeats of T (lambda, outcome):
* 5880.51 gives 19.2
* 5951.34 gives 20.19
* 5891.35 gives 19.79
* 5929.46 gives 21.36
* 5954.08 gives 21.5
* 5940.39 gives 21.61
